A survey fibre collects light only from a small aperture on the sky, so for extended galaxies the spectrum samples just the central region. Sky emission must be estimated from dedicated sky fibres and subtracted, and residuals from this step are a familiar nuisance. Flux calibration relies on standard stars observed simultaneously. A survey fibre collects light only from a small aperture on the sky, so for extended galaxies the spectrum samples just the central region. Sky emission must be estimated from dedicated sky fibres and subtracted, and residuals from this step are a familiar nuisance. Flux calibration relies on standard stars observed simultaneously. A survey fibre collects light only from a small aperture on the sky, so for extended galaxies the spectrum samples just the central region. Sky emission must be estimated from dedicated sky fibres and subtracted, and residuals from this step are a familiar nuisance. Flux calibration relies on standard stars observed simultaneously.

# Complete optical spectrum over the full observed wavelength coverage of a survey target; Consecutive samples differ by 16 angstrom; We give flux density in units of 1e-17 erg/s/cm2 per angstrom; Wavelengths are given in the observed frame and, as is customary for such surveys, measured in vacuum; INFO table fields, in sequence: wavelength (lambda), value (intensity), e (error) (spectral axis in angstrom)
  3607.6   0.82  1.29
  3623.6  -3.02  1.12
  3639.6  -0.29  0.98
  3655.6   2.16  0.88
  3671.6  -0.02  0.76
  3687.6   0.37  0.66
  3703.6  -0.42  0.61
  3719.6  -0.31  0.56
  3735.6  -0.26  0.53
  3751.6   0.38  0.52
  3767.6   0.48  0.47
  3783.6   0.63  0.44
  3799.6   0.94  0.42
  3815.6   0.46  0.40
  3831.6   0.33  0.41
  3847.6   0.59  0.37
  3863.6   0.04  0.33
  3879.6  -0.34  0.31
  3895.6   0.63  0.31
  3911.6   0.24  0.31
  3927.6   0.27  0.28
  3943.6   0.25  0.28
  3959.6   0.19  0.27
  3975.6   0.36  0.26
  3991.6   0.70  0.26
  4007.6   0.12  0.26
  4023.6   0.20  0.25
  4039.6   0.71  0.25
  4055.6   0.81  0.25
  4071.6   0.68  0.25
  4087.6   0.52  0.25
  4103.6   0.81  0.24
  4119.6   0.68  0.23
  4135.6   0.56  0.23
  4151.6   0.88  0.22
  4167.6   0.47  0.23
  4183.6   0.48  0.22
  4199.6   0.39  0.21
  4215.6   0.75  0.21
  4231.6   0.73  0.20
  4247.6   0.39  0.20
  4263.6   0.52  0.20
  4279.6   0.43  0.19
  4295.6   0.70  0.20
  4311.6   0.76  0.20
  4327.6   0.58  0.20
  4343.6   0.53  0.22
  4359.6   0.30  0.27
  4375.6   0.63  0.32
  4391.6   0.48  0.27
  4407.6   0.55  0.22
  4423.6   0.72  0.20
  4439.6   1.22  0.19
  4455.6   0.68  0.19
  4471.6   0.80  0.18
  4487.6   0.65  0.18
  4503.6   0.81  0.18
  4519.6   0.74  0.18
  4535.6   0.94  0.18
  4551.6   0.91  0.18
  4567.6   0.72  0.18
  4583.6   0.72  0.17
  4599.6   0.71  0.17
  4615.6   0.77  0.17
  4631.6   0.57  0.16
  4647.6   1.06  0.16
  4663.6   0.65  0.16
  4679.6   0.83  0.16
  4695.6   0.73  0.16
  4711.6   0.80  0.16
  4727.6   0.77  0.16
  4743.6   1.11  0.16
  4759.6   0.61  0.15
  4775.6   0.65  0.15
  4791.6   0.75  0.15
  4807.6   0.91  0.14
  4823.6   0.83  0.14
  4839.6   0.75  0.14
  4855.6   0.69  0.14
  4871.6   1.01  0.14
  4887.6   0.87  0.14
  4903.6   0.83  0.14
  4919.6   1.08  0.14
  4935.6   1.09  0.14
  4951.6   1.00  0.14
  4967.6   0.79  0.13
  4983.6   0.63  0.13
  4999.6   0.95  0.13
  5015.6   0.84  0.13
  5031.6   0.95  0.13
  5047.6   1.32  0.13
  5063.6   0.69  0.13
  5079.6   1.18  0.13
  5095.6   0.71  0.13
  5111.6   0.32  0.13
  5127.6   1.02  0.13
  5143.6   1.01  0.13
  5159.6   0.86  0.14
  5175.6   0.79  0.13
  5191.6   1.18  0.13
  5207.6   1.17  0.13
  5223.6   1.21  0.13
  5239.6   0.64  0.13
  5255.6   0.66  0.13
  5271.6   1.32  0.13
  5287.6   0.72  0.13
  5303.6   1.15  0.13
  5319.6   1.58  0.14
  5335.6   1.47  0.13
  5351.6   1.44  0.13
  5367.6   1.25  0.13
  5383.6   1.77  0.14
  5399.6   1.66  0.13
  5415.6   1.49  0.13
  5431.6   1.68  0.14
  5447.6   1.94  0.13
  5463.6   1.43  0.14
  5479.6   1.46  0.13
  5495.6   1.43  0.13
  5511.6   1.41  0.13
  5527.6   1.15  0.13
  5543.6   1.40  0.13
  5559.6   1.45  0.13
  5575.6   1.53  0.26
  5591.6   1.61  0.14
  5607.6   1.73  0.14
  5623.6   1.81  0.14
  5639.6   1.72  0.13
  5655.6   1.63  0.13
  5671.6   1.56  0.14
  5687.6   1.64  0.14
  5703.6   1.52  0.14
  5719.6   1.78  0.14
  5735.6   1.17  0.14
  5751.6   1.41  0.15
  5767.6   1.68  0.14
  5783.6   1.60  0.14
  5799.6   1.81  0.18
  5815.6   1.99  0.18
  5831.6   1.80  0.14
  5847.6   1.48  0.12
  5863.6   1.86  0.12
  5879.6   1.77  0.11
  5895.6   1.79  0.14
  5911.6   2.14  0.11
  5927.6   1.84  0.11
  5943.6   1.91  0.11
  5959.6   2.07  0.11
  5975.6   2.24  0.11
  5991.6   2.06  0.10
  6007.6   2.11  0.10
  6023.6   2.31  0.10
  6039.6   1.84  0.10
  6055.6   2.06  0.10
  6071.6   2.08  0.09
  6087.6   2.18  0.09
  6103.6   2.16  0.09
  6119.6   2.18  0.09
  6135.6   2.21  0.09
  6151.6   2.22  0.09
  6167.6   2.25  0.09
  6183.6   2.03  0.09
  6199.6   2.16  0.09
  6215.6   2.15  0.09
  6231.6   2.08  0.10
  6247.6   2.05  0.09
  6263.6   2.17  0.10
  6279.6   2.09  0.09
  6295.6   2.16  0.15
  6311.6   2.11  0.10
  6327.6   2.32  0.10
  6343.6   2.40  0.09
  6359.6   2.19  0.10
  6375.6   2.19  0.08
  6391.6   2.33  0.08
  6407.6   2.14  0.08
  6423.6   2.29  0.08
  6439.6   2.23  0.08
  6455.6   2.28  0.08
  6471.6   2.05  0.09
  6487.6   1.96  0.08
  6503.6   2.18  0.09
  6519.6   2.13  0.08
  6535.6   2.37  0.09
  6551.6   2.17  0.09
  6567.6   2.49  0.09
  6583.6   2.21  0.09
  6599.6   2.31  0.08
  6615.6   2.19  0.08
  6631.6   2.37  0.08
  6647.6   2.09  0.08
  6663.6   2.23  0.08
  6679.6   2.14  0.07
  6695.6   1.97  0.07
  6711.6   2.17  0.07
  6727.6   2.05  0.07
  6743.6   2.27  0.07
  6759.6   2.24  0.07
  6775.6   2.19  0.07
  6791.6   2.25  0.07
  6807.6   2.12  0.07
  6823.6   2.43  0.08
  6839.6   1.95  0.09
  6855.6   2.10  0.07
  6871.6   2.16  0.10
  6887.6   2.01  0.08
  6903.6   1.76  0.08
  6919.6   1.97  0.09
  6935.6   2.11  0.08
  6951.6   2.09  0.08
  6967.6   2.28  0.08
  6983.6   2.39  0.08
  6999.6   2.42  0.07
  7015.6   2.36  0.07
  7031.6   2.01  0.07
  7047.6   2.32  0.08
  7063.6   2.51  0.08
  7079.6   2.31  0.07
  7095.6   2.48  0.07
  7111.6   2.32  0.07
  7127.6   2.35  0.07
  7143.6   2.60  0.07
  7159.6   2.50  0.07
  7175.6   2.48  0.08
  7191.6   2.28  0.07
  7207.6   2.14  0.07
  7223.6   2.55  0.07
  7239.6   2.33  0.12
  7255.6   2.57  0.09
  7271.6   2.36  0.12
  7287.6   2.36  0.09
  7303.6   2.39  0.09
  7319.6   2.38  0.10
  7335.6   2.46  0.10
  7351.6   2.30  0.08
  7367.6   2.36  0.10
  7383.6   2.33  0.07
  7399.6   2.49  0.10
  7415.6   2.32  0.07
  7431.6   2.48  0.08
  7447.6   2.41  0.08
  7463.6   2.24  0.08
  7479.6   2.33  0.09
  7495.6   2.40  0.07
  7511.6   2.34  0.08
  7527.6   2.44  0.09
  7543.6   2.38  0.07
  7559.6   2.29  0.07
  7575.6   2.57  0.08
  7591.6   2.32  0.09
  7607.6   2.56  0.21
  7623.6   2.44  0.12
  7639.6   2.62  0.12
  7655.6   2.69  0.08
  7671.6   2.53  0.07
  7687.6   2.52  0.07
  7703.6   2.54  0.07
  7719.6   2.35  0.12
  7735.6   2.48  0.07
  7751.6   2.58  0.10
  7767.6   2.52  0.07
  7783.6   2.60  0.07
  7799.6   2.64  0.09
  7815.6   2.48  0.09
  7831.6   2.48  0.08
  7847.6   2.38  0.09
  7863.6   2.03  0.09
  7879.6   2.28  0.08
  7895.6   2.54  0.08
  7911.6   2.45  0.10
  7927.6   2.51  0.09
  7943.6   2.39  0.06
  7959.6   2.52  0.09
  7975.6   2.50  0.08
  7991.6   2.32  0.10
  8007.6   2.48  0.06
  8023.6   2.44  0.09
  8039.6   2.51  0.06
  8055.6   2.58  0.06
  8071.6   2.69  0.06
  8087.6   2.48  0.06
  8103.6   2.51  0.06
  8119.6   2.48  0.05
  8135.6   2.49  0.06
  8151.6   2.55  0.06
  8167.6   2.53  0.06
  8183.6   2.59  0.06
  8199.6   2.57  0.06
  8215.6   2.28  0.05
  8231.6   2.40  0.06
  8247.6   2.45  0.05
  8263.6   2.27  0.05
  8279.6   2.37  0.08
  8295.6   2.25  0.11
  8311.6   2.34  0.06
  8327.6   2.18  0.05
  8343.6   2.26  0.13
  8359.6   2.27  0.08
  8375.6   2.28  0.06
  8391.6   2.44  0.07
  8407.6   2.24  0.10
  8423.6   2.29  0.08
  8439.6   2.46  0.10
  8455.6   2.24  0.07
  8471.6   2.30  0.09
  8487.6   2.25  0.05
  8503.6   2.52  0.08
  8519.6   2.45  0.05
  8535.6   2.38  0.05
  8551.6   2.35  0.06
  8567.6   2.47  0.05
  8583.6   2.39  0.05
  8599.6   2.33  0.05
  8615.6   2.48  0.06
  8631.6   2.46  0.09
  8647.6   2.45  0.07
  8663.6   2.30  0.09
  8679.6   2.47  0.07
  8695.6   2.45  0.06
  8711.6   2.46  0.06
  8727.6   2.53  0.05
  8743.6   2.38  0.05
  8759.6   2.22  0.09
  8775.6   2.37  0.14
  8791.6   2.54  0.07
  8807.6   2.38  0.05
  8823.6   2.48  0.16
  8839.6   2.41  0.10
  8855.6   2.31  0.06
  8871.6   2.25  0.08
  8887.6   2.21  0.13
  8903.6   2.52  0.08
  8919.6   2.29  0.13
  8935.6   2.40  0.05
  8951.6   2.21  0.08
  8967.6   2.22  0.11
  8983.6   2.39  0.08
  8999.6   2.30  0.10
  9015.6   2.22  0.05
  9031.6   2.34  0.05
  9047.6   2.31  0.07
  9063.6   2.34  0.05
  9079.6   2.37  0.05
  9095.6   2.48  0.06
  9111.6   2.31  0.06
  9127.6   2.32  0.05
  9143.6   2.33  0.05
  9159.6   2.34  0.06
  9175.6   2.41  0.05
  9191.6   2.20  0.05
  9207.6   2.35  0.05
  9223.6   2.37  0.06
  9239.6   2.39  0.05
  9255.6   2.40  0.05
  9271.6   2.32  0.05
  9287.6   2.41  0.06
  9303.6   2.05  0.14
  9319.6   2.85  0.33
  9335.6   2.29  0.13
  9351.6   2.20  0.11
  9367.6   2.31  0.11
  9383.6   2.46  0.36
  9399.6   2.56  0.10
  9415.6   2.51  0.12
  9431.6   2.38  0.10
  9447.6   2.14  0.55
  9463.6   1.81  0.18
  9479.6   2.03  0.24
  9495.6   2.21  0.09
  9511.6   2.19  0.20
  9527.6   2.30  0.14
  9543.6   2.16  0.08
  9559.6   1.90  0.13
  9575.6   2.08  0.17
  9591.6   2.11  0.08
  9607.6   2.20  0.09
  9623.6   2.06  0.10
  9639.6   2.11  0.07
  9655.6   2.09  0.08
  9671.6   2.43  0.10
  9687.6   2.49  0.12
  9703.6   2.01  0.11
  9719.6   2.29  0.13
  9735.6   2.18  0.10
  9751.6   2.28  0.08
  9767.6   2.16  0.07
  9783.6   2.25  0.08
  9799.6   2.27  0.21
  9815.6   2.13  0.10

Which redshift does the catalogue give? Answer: 0.334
